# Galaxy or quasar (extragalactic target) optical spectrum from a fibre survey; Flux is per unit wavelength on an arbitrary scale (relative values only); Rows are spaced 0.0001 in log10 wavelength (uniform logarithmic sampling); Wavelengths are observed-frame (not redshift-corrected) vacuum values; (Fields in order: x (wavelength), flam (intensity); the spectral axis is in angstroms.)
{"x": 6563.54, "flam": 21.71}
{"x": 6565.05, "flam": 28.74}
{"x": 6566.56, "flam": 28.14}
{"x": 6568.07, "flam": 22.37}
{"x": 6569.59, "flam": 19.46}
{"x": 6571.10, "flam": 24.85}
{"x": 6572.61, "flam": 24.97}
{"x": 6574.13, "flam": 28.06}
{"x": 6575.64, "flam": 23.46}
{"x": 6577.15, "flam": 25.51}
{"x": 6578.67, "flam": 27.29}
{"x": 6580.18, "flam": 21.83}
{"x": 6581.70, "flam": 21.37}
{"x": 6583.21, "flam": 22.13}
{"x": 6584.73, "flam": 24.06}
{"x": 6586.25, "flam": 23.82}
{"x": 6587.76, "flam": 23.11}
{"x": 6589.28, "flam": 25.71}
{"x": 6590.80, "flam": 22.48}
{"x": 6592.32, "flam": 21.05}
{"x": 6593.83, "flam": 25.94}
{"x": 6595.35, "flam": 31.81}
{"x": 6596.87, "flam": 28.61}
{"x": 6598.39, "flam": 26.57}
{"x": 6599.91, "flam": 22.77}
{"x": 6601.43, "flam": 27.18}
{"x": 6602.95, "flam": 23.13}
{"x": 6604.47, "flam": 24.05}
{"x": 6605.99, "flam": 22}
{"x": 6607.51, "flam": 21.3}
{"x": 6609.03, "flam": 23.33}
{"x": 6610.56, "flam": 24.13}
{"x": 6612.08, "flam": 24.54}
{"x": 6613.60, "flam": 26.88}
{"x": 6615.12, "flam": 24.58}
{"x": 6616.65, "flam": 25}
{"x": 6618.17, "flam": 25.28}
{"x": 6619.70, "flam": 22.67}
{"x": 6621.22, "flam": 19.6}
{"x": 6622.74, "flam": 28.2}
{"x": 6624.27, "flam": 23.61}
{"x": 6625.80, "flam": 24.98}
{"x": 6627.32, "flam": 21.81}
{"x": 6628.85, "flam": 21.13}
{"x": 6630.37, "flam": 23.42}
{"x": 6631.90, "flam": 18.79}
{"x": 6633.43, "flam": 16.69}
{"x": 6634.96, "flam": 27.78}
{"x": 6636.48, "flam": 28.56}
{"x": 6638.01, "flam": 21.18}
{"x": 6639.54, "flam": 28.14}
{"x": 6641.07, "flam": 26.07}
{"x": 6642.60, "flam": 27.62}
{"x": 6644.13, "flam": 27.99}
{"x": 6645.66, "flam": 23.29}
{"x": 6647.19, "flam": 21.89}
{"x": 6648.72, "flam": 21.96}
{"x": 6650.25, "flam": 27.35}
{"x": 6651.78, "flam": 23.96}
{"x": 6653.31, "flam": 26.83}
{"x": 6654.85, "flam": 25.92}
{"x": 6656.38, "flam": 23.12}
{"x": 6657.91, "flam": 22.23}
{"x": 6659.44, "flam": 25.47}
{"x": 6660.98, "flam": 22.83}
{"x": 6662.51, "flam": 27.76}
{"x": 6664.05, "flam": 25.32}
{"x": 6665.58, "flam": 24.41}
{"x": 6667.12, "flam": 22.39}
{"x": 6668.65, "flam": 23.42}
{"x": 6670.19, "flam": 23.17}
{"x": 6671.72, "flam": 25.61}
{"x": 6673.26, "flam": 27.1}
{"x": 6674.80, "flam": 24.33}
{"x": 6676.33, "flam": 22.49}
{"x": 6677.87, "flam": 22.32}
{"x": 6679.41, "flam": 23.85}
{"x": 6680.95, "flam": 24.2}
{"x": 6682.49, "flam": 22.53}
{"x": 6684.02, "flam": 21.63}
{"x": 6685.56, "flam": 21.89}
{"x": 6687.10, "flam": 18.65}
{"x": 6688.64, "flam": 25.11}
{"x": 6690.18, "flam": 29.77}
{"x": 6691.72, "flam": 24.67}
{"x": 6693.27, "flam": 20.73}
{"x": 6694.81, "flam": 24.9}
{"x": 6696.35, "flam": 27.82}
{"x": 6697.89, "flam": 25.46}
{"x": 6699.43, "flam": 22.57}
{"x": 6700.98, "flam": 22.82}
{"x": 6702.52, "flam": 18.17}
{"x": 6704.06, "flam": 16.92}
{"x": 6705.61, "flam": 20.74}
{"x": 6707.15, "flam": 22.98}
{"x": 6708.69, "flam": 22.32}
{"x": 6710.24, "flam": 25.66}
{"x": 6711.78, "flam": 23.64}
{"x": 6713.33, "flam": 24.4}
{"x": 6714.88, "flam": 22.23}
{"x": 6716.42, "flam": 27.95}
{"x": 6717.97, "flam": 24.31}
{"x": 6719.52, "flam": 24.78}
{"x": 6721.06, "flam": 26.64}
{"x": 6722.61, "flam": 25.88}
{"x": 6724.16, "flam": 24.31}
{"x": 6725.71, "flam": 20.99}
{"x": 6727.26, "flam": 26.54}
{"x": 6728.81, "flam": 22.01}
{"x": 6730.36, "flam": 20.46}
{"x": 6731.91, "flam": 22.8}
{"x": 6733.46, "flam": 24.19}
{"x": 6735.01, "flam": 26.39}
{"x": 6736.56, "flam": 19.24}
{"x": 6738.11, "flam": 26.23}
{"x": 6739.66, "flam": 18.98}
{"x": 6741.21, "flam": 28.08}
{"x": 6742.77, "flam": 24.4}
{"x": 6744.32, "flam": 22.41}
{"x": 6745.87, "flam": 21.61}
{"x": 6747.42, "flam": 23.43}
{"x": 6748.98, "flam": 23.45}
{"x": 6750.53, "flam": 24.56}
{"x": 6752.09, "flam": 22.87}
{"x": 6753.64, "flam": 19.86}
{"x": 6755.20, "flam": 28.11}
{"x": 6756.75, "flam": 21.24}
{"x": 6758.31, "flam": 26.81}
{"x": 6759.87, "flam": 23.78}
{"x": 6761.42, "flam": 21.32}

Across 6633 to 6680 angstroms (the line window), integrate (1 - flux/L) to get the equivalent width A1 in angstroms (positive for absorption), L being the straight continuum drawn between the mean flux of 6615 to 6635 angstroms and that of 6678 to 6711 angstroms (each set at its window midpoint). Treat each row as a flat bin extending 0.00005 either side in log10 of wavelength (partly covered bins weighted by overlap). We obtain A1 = -3.4 angstroms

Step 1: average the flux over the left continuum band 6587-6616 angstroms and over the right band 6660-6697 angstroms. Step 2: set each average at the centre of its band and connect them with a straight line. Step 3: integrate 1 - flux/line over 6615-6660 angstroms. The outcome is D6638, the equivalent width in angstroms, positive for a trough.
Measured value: 0.4 angstroms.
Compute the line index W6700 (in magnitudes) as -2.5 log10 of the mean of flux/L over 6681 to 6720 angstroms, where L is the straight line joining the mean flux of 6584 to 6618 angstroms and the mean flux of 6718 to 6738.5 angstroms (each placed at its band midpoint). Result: 0.03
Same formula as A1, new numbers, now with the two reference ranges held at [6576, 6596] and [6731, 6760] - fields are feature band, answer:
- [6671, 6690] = 0.3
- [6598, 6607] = 0.0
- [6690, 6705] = 0.4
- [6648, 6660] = -0.3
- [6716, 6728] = -0.7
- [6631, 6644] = -0.3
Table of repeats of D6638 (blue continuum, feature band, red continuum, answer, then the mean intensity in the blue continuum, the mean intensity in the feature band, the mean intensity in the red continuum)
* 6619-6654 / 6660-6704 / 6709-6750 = 0.5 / 24.1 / 23.7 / 23.9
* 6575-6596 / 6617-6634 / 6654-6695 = 1.1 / 24.2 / 22.5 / 23.9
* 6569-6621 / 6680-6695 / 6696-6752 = 0.2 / 24.3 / 23.4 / 23.4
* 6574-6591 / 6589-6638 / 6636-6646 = 1.9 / 24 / 24.1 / 26.2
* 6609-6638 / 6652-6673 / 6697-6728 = -0.9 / 23.7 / 24.5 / 23.5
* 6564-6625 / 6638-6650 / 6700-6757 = -0.5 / 24.5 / 25.1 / 23.3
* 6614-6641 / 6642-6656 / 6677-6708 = -1.0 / 23.7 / 25.1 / 22.9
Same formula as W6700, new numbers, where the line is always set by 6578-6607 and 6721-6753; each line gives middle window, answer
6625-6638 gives 0.06 mag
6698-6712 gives 0.09 mag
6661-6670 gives -0.02 mag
